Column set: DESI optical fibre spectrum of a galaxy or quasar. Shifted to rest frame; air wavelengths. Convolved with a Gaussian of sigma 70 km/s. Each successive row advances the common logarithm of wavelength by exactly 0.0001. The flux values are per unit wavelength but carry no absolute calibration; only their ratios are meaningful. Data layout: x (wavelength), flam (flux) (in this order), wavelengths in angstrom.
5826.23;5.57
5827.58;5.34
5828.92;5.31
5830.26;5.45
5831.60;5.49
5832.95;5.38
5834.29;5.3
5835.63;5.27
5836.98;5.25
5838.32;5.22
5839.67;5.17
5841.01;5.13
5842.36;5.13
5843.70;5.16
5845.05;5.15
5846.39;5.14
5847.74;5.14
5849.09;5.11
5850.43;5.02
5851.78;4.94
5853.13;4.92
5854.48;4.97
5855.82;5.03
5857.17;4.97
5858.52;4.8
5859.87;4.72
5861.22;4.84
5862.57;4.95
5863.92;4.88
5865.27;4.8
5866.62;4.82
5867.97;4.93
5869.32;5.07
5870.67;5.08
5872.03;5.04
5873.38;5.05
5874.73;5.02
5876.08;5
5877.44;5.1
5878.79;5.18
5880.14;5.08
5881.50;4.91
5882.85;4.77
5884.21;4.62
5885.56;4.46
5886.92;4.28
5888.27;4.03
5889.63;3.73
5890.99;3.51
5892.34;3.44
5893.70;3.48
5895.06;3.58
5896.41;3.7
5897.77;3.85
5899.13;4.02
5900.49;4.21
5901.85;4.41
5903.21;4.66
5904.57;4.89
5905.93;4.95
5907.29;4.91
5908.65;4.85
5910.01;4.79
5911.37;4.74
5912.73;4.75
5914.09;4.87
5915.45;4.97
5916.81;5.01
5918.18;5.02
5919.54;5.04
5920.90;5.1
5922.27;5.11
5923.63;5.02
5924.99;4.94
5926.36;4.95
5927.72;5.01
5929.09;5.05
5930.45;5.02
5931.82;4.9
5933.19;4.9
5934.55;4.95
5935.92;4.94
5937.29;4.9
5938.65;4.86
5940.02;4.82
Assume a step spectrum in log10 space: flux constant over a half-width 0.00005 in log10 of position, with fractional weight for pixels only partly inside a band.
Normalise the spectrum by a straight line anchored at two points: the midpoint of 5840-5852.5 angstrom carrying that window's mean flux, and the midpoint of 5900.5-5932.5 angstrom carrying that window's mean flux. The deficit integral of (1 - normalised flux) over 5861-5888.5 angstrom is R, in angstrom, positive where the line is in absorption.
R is 0.8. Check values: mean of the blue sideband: 5.1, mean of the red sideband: 4.9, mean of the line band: 4.87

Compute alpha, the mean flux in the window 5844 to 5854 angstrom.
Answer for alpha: 5.06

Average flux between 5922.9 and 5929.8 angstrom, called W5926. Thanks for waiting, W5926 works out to 5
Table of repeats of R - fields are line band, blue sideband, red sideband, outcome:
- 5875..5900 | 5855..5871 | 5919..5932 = 3.4 angstrom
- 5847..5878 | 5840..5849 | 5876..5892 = -0.7 angstrom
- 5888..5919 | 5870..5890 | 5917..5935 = 3.3 angstrom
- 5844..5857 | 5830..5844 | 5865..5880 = 0.3 angstrom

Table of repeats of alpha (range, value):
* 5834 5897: 4.78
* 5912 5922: 4.97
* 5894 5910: 4.36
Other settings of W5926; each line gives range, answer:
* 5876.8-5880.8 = 5.13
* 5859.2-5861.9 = 4.78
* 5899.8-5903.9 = 4.42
